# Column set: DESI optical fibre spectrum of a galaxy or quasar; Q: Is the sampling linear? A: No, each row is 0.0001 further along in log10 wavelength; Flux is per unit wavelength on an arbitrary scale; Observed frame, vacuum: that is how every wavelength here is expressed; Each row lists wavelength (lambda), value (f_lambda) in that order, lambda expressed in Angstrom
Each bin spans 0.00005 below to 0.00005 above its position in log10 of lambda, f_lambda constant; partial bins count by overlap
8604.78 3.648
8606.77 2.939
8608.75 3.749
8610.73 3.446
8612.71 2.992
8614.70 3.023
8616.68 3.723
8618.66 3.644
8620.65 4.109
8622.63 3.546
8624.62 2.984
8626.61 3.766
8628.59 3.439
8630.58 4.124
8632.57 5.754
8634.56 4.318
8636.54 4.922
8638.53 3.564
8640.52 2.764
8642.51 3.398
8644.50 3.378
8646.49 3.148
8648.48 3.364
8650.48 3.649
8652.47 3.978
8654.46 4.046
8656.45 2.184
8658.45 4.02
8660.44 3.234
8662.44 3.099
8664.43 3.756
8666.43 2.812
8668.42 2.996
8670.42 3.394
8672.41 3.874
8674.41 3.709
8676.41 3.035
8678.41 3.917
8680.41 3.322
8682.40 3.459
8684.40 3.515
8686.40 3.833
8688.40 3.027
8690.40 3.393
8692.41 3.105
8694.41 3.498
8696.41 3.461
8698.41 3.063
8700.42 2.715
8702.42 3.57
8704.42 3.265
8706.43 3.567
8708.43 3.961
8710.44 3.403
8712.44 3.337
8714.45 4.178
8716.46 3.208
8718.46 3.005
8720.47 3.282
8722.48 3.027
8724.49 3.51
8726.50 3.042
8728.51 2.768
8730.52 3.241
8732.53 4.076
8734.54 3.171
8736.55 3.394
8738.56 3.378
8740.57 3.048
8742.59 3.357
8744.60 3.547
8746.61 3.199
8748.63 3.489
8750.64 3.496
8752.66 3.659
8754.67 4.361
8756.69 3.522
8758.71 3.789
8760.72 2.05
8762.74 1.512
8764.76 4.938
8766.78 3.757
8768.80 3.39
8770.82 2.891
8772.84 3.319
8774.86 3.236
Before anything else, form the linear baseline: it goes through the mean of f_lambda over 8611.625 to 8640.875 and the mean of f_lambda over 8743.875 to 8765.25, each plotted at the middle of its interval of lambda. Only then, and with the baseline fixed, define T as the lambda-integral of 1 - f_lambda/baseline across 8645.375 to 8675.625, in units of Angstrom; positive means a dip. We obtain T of 2.23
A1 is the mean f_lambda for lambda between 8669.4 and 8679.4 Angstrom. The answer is 3.58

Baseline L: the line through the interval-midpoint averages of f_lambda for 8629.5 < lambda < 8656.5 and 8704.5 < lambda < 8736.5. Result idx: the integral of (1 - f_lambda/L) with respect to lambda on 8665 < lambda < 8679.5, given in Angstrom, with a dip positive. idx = 1.0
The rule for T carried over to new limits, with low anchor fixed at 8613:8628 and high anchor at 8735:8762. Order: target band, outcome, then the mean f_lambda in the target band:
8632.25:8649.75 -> -1.4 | 3.77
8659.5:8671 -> 0.9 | 3.21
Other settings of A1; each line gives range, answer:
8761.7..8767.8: 3.39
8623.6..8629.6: 3.4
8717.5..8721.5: 3.14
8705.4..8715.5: 3.68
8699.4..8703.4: 3.14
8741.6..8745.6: 3.46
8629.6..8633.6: 4.93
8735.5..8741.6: 3.27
